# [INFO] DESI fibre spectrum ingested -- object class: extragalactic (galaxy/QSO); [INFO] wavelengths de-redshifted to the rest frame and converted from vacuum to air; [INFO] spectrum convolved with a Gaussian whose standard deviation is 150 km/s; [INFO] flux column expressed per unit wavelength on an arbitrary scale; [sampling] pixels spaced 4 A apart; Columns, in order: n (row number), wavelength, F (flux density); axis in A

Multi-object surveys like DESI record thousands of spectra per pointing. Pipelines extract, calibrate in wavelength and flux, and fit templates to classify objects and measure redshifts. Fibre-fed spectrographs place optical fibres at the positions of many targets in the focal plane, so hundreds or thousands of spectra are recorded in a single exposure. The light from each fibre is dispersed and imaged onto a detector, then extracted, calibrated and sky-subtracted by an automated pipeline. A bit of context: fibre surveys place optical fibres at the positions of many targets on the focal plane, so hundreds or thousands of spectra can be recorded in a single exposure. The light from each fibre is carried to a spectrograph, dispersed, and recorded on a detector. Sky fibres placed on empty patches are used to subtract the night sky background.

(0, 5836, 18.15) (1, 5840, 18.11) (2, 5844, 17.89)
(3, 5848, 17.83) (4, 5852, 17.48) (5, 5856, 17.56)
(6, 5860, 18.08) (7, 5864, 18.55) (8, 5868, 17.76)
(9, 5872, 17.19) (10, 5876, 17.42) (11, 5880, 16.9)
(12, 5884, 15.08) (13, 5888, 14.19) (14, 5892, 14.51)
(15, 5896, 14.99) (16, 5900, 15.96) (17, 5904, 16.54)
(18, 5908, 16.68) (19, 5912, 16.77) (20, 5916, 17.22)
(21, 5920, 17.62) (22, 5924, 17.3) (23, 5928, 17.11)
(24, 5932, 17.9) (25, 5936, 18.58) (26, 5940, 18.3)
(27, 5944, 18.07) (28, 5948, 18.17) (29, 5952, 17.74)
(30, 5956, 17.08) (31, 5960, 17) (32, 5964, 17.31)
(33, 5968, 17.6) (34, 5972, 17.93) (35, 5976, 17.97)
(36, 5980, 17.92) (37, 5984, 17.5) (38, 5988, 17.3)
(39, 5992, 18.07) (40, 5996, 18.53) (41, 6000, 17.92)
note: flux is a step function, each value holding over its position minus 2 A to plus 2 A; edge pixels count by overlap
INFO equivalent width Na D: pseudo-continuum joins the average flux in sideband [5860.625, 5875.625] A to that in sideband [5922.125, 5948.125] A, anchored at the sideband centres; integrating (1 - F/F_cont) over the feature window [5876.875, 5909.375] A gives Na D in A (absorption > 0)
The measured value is 4.0 A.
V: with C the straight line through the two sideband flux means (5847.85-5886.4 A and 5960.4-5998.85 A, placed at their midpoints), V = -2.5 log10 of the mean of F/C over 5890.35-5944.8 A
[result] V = 0.036 mag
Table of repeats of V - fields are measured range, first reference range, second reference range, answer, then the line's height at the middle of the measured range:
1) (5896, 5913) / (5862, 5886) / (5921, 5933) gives 0.07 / 17.3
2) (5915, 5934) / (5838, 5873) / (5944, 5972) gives 0.01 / 17.7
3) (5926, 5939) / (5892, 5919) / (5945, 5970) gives -0.06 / 16.9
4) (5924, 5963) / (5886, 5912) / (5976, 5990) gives -0.07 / 16.7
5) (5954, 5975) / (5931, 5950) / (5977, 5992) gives 0.03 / 17.9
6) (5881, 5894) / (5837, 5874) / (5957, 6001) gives 0.20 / 17.8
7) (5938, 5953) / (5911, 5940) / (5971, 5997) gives -0.03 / 17.7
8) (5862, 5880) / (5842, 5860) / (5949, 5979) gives 0.00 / 17.7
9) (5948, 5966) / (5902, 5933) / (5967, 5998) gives 0.01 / 17.6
